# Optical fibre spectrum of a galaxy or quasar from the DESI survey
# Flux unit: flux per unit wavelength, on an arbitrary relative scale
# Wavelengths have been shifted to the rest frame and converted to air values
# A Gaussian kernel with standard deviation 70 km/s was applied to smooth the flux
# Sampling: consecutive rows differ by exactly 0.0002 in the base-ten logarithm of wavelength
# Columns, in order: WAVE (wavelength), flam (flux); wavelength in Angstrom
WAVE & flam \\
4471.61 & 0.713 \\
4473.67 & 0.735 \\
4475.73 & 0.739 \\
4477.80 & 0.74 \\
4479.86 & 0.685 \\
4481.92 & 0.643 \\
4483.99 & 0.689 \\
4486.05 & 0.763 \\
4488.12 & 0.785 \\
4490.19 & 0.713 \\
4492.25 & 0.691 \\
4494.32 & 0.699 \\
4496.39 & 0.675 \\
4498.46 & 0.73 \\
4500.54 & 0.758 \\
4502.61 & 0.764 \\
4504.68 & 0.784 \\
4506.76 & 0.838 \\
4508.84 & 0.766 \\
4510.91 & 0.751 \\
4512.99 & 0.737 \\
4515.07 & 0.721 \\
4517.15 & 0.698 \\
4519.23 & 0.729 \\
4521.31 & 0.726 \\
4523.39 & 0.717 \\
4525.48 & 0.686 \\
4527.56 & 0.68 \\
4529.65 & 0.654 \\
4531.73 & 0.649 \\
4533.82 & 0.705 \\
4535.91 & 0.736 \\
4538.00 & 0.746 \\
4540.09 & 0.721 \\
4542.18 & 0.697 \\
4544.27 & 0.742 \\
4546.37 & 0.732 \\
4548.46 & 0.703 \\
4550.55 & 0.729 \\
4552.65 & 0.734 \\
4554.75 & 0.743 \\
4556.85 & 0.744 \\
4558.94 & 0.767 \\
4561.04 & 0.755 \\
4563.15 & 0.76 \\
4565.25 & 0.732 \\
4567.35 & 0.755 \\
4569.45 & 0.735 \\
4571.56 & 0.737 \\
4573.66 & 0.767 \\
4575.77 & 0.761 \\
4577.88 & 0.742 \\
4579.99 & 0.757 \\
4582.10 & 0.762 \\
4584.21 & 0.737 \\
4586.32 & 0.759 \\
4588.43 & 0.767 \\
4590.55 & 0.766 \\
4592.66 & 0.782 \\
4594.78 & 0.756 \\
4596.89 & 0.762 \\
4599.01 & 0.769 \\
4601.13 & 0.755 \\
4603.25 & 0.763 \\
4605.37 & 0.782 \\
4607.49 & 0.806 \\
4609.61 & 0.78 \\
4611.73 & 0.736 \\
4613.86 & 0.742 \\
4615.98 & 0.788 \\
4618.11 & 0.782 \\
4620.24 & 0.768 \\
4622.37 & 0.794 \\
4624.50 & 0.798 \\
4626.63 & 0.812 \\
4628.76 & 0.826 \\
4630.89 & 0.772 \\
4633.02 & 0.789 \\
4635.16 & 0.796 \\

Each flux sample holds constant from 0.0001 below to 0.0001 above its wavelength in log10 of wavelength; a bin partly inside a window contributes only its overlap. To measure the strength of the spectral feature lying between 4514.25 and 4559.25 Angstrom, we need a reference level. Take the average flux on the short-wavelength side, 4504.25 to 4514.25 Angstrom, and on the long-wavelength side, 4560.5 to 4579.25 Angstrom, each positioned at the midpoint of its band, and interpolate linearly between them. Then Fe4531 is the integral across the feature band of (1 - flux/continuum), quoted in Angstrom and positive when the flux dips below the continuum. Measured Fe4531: 2.7 Angstrom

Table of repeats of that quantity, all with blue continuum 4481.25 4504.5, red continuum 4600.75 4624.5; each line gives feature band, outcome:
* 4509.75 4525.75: 0.23 Angstrom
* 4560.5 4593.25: 0.19 Angstrom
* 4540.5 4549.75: 0.32 Angstrom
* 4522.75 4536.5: 0.95 Angstrom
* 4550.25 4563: 0.05 Angstrom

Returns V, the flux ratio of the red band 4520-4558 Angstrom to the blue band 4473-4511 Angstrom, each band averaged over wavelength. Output 1.0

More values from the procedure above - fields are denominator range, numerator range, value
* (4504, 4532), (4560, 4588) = 1.04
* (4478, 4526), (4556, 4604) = 1.04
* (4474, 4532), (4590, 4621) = 1.06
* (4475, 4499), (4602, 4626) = 1.09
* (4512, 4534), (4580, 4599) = 1.09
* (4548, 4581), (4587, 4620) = 1.03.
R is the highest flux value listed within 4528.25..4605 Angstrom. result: 0.782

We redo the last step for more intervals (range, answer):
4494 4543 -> 0.838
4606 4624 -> 0.806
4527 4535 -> 0.705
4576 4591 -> 0.767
